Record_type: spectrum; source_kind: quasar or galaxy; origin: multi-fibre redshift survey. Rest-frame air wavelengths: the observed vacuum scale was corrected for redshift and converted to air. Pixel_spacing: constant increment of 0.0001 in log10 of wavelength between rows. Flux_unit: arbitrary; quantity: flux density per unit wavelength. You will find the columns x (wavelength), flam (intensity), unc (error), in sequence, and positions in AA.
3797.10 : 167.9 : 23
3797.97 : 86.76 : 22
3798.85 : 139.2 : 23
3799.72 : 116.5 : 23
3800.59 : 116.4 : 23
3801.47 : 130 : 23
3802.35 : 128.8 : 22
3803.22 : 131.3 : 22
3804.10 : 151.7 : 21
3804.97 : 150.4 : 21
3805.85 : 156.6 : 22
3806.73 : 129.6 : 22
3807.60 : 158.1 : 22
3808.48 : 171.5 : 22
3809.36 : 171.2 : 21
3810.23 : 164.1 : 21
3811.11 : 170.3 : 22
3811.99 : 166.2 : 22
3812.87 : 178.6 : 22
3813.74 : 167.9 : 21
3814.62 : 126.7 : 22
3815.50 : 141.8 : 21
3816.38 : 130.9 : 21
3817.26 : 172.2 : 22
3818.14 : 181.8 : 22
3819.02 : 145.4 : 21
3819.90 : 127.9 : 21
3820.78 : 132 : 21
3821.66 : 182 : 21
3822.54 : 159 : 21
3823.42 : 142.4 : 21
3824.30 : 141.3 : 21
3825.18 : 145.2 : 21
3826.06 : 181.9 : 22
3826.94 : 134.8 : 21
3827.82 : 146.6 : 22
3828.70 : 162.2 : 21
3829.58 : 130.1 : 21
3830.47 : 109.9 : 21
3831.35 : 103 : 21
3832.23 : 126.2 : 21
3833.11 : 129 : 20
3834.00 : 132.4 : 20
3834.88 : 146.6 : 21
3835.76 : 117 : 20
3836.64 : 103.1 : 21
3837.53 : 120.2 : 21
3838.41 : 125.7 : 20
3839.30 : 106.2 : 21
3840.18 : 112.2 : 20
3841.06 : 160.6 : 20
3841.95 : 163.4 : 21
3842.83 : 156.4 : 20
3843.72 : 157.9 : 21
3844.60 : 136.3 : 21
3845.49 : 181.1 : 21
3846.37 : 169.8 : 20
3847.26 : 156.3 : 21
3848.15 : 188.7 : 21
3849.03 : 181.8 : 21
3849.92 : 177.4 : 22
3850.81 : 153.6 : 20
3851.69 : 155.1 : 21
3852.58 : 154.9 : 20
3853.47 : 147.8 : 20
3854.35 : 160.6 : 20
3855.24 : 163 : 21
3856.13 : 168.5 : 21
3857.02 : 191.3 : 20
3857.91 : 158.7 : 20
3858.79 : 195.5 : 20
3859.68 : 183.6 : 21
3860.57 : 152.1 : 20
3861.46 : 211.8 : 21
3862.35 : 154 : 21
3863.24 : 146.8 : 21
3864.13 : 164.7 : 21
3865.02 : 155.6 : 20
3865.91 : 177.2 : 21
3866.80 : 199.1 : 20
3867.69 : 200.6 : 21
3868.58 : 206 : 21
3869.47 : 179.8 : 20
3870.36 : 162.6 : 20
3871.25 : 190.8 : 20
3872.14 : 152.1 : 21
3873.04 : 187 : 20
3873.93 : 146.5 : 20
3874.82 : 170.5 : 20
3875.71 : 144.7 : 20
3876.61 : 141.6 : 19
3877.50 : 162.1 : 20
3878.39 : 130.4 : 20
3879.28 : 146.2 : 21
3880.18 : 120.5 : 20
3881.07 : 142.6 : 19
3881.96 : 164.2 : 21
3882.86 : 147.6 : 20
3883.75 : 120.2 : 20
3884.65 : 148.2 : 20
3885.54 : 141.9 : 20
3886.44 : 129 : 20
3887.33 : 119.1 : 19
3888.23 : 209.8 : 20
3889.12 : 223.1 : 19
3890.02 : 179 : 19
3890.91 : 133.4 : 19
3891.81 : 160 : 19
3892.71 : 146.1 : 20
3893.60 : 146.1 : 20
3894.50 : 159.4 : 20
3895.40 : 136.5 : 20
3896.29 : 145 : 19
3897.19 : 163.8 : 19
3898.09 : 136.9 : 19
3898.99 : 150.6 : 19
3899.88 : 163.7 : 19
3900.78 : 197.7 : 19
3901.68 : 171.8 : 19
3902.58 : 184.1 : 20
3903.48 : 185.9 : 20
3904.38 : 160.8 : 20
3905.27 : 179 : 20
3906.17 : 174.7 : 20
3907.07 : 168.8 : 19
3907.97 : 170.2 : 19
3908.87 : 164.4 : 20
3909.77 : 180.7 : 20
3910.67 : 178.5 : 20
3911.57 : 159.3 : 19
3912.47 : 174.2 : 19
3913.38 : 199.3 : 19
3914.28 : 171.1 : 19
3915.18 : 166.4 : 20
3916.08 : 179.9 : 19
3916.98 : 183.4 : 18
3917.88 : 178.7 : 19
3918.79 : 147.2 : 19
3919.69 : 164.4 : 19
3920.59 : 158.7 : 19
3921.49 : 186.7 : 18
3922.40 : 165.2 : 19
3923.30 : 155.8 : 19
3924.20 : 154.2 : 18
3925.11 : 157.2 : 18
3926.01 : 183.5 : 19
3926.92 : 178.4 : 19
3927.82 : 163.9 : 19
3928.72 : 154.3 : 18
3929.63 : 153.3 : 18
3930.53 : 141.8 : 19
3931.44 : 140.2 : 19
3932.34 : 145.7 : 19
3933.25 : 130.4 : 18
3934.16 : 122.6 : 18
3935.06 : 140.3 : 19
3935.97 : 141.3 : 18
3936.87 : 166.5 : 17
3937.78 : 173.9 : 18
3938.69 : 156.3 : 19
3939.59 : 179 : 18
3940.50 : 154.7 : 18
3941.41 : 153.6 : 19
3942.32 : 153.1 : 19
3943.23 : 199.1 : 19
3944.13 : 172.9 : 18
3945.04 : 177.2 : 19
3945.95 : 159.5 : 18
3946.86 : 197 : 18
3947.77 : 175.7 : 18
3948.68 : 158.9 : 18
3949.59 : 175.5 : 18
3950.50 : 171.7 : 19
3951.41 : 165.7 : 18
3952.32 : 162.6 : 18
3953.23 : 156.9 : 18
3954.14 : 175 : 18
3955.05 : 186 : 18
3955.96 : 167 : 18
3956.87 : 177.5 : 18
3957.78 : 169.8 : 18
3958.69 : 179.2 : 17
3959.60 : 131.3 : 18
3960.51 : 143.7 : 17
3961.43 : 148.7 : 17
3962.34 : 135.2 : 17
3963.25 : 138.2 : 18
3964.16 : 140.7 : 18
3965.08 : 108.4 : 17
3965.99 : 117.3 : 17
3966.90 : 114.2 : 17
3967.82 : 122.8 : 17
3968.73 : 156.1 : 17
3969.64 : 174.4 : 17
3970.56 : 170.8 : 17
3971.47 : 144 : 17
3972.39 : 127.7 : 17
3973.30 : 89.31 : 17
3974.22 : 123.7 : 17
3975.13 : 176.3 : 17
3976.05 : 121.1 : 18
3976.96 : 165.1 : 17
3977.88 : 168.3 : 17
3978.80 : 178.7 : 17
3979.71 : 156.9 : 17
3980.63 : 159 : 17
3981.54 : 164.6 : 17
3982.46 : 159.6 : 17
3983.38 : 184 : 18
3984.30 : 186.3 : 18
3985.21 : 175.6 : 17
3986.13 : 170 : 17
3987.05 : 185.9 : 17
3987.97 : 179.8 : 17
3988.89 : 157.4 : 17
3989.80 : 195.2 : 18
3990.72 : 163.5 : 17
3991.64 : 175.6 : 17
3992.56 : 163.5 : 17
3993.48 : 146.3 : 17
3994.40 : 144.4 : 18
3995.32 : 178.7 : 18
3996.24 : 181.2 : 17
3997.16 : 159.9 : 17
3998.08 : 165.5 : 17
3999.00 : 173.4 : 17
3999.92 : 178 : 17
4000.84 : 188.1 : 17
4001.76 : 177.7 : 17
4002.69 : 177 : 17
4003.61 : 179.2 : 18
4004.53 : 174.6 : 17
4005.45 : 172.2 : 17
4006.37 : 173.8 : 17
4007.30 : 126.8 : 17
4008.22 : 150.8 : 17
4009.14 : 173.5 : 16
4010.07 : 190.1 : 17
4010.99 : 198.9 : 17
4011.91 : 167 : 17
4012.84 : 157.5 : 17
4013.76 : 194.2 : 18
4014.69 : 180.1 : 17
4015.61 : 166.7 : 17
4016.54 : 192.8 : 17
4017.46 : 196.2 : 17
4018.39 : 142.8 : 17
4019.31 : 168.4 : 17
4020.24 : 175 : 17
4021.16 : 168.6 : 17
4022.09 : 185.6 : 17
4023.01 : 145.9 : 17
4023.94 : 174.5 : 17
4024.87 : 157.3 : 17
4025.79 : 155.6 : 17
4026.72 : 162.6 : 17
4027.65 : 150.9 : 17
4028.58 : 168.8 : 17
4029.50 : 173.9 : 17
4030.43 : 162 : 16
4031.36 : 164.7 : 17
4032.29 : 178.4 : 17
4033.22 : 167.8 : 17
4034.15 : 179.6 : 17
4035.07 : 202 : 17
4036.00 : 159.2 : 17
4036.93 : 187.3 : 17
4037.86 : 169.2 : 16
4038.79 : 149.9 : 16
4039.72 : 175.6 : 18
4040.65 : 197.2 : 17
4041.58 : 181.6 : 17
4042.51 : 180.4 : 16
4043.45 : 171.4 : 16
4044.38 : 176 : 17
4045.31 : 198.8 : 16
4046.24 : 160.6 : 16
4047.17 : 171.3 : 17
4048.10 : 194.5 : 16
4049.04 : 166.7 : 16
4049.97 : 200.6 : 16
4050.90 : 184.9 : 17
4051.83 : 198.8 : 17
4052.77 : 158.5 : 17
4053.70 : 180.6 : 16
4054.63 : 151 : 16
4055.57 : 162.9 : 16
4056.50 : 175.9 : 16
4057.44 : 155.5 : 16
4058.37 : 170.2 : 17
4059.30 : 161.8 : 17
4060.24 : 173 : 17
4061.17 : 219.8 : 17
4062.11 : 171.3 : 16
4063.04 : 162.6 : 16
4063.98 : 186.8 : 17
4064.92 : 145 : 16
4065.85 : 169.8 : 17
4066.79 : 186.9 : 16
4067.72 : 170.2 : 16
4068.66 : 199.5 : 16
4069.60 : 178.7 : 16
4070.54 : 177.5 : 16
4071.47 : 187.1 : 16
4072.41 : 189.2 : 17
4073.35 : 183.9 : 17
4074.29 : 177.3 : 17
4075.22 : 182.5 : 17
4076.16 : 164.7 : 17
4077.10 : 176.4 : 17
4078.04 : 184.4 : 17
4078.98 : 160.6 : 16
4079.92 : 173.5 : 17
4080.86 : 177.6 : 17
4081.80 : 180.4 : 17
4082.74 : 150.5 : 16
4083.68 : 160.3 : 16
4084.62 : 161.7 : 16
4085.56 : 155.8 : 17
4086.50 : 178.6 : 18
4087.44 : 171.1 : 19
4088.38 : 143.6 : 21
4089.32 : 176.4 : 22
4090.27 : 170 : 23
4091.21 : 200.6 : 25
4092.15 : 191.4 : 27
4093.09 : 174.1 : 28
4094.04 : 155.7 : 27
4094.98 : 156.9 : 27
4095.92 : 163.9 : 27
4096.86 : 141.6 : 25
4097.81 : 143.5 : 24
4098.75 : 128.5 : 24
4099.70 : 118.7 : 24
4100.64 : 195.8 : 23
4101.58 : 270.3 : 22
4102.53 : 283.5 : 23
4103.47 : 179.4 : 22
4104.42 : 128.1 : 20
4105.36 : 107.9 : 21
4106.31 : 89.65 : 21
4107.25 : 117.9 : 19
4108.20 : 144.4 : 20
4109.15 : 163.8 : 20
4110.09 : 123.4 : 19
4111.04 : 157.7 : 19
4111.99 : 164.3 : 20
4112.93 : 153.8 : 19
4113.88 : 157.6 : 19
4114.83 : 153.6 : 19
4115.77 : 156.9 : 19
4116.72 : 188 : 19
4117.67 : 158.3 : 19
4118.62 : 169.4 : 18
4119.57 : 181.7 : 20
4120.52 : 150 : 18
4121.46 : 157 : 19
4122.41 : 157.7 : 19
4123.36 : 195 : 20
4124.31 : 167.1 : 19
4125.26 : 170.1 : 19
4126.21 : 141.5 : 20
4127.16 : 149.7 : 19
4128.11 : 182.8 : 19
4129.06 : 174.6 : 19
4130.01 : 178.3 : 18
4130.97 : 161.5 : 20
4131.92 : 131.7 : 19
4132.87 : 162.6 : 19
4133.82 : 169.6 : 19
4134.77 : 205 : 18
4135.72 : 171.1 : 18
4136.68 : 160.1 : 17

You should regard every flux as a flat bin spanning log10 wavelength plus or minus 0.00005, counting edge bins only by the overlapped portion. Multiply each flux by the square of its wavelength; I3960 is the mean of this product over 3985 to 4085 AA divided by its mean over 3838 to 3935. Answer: 1.15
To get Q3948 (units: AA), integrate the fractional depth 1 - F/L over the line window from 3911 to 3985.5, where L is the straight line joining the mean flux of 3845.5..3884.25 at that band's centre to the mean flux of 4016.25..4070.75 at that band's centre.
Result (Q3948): 4.4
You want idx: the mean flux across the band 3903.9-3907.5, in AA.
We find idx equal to 171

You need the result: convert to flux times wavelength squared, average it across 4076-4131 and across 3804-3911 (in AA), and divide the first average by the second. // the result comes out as 1.18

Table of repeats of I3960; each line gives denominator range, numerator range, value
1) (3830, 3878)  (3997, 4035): 1.18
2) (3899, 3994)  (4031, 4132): 1.12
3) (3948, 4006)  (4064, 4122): 1.10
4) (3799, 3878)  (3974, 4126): 1.22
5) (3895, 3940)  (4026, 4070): 1.14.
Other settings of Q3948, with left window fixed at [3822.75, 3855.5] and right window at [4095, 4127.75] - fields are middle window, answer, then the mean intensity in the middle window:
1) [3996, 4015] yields -2.3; 173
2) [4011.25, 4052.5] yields -4.9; 174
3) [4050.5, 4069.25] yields -2.1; 174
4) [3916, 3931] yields -1.5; 165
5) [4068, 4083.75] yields -1.9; 177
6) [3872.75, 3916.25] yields -3.6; 161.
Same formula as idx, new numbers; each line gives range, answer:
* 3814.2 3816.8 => 133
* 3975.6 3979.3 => 159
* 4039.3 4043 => 183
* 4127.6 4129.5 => 178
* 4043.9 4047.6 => 177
